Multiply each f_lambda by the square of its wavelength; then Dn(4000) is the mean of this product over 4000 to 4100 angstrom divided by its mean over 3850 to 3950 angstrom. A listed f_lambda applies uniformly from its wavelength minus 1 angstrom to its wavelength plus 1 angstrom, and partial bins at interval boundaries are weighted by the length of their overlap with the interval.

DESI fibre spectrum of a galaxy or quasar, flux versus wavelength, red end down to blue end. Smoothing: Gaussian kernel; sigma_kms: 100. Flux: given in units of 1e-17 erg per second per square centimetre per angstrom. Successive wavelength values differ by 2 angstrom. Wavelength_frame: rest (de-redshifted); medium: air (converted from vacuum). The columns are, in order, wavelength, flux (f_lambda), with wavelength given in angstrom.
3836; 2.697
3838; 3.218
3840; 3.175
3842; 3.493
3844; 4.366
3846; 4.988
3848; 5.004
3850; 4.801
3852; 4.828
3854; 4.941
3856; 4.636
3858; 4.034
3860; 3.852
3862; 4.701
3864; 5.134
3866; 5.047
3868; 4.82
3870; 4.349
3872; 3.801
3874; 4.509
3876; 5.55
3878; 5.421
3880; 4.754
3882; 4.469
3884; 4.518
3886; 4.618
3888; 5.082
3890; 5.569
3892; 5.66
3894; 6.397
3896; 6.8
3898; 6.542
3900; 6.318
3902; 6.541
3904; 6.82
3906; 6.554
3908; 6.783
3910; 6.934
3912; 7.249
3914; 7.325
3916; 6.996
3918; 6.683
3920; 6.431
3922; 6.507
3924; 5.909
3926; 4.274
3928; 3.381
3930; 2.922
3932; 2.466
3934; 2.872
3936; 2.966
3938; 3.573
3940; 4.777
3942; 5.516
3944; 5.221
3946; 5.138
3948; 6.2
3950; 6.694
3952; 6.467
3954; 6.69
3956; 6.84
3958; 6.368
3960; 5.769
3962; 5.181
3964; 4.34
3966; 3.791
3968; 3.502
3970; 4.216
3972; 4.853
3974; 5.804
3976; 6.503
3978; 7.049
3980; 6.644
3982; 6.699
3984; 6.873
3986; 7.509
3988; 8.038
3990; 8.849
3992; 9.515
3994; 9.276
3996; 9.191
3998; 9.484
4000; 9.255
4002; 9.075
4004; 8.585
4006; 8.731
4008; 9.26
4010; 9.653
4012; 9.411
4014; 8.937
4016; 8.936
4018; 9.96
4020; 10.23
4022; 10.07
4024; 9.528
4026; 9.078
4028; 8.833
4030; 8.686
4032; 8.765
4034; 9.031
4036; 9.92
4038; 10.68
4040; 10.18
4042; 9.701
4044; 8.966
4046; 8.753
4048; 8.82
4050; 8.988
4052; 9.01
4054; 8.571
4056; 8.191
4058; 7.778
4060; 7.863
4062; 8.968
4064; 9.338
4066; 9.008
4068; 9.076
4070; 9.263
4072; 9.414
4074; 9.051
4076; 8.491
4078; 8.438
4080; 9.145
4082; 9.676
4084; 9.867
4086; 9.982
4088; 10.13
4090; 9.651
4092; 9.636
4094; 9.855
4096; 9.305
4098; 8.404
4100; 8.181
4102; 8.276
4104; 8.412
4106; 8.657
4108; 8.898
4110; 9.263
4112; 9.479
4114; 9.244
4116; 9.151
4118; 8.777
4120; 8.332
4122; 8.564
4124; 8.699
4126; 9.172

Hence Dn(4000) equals 1.89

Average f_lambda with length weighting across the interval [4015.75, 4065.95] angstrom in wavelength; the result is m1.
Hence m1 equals 9.15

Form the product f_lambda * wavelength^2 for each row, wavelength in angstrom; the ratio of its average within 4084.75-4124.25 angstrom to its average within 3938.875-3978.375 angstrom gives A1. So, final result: 1.8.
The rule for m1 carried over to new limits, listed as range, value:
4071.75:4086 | 9.2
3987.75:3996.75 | 9.05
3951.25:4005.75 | 6.93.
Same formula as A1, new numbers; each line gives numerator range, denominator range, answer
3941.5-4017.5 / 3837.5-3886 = 1.68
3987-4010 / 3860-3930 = 1.70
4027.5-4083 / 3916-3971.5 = 1.90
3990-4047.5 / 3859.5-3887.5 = 2.14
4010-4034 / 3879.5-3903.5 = 1.76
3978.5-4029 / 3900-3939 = 1.70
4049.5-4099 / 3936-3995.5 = 1.57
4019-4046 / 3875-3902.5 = 1.83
